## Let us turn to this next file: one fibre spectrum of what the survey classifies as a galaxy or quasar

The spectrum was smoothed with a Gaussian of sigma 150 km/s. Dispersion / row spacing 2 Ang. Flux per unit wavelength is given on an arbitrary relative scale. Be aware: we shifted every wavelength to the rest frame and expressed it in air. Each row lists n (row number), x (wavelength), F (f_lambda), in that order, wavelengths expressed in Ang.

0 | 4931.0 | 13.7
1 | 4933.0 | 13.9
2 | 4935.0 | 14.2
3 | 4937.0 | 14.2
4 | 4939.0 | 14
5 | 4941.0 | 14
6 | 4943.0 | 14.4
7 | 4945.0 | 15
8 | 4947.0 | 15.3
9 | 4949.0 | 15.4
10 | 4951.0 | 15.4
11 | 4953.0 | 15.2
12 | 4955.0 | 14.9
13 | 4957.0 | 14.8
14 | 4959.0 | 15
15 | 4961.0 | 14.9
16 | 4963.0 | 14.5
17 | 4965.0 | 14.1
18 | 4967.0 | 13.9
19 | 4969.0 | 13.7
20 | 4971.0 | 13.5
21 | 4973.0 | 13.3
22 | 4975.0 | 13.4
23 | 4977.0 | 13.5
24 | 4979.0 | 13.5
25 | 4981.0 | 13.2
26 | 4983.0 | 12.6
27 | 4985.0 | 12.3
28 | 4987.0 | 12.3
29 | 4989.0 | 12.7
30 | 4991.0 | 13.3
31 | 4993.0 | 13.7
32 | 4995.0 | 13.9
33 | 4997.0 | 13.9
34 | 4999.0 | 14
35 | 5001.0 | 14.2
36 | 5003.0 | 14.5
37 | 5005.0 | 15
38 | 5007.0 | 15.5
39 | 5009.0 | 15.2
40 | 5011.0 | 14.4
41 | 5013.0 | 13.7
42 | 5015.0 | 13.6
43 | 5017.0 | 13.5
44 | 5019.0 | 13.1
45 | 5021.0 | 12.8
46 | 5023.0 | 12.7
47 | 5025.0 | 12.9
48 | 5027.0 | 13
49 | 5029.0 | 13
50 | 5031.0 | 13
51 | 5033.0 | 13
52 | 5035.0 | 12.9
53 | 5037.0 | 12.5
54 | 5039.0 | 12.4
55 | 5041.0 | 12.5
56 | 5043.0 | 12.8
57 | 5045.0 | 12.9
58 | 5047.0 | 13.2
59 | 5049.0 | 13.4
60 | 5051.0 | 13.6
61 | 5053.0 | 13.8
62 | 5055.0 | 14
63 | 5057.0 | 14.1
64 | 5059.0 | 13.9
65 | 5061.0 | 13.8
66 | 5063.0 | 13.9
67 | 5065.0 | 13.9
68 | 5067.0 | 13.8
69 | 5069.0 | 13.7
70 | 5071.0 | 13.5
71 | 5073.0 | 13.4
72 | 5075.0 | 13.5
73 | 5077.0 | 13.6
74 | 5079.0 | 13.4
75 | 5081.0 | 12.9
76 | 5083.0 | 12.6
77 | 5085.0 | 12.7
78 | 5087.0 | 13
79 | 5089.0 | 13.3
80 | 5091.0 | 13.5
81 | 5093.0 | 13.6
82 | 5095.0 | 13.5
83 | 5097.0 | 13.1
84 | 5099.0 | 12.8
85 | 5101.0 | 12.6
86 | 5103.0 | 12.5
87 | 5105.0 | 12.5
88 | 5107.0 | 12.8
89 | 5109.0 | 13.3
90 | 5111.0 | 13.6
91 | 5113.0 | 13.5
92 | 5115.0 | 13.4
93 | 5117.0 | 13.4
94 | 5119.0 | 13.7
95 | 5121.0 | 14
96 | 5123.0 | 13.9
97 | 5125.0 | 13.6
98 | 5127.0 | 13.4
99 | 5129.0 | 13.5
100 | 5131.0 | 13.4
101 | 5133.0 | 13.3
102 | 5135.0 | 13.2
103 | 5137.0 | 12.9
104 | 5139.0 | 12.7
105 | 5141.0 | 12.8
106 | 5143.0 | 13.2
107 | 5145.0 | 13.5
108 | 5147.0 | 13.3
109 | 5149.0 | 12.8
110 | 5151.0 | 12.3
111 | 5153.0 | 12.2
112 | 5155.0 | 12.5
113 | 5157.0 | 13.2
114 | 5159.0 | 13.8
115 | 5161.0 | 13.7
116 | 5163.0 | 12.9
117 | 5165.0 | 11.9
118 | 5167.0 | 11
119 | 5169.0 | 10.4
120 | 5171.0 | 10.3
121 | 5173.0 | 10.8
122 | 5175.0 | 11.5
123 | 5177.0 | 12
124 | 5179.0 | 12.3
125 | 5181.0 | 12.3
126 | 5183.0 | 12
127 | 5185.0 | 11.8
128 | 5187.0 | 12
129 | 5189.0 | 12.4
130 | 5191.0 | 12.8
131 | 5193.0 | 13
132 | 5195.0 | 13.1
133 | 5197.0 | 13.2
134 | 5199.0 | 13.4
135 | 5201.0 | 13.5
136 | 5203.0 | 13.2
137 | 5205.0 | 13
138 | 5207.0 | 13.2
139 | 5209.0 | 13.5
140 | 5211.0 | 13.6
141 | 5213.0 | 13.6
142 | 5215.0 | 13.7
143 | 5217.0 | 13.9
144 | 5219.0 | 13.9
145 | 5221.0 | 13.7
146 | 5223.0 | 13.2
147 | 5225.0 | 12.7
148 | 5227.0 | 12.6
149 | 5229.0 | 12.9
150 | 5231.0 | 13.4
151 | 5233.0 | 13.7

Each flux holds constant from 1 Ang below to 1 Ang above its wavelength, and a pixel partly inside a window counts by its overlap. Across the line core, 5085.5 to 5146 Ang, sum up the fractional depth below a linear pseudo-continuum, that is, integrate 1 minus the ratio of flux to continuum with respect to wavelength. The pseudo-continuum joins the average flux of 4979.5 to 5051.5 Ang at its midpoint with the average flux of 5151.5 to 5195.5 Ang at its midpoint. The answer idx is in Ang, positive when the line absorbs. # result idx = -3.1 Ang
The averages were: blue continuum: 13.4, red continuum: 12.2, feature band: 13.2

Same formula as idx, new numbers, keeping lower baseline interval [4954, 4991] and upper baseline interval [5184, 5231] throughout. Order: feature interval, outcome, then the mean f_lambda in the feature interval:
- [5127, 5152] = 0.4 Ang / 13.1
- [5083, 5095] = 0.2 Ang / 13.2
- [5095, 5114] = 0.5 Ang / 13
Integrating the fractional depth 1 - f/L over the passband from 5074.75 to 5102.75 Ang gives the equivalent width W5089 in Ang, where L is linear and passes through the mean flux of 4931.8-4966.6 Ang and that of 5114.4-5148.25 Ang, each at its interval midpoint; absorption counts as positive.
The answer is 1.10 Ang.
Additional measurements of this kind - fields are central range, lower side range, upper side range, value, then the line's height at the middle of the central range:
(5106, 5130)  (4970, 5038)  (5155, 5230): -0.9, 13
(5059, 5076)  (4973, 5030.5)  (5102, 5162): -0.4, 13.4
